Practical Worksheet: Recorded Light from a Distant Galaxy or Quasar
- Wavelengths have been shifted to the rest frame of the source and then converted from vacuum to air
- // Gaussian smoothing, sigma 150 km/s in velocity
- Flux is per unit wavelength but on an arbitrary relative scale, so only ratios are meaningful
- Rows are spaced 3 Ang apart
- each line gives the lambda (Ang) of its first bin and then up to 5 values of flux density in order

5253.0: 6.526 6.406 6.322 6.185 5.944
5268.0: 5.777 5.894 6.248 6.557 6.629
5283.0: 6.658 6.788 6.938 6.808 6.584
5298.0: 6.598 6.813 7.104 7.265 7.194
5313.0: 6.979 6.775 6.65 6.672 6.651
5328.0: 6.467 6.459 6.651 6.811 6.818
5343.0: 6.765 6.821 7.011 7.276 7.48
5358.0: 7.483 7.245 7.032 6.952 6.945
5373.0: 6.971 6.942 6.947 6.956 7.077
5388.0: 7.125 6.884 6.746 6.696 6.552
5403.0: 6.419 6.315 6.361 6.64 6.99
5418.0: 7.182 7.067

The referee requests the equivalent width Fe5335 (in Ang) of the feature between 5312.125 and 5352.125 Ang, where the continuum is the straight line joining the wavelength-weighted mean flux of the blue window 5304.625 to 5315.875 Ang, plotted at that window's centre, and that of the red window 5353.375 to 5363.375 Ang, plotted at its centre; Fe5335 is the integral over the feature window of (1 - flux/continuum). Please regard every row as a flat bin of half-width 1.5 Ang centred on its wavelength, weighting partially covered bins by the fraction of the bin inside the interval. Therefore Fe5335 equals 2.60 Ang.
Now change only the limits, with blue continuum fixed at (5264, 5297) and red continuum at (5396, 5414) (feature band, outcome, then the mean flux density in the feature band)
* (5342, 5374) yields -3.0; 7.1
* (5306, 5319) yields -1.1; 7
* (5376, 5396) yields -1.4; 6.95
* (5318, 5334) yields -0.3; 6.58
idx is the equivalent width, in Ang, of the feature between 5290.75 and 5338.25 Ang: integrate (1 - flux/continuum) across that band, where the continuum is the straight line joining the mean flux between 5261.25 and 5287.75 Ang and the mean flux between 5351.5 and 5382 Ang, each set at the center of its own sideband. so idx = -0.9 Ang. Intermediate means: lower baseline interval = 6.31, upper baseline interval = 7.11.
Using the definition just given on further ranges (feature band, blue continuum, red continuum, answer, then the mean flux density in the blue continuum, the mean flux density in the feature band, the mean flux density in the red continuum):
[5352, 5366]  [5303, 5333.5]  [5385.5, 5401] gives -1.0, 6.81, 7.29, 6.83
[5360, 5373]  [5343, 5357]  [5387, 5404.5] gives -0.1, 7.12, 7.03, 6.73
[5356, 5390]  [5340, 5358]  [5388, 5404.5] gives -0.9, 7.08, 7.06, 6.7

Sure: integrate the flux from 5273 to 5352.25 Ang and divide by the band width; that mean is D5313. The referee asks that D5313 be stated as 6.77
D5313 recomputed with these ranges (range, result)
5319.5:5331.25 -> 6.58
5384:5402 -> 6.83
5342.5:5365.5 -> 7.16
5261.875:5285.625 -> 6.27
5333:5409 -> 6.91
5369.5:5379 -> 6.95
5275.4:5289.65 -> 6.7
